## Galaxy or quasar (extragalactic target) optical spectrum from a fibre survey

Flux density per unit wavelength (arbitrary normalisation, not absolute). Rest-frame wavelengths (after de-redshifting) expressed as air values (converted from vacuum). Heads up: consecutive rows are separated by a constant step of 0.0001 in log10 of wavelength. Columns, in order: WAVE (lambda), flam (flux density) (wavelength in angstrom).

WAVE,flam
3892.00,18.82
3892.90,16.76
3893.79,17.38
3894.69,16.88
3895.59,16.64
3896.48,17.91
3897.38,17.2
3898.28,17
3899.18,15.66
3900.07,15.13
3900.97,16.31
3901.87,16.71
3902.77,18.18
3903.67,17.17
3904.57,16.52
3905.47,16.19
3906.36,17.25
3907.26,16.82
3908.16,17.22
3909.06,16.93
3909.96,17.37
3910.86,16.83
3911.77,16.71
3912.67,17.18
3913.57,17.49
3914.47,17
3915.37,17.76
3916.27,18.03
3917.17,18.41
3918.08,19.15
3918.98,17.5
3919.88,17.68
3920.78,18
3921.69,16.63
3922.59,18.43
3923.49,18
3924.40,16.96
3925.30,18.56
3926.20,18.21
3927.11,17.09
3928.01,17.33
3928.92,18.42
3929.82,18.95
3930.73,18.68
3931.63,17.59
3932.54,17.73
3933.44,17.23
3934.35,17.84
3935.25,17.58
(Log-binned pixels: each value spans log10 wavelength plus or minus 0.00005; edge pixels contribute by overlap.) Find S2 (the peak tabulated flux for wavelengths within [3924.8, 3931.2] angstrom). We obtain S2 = 18.95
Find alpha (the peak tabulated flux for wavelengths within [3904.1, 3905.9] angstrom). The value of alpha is 16.52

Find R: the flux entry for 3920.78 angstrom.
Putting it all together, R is 18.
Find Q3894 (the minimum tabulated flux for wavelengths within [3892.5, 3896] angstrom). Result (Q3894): 16.64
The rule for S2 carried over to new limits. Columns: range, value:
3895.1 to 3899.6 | 17.91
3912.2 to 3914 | 17.49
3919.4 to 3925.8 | 18.56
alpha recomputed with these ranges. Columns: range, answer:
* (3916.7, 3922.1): 19.15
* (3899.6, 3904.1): 18.18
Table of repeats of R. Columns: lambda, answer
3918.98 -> 17.5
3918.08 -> 19.15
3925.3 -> 18.56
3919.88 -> 17.68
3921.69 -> 16.63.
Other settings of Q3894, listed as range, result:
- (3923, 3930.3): 16.96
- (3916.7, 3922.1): 16.63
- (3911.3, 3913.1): 16.71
